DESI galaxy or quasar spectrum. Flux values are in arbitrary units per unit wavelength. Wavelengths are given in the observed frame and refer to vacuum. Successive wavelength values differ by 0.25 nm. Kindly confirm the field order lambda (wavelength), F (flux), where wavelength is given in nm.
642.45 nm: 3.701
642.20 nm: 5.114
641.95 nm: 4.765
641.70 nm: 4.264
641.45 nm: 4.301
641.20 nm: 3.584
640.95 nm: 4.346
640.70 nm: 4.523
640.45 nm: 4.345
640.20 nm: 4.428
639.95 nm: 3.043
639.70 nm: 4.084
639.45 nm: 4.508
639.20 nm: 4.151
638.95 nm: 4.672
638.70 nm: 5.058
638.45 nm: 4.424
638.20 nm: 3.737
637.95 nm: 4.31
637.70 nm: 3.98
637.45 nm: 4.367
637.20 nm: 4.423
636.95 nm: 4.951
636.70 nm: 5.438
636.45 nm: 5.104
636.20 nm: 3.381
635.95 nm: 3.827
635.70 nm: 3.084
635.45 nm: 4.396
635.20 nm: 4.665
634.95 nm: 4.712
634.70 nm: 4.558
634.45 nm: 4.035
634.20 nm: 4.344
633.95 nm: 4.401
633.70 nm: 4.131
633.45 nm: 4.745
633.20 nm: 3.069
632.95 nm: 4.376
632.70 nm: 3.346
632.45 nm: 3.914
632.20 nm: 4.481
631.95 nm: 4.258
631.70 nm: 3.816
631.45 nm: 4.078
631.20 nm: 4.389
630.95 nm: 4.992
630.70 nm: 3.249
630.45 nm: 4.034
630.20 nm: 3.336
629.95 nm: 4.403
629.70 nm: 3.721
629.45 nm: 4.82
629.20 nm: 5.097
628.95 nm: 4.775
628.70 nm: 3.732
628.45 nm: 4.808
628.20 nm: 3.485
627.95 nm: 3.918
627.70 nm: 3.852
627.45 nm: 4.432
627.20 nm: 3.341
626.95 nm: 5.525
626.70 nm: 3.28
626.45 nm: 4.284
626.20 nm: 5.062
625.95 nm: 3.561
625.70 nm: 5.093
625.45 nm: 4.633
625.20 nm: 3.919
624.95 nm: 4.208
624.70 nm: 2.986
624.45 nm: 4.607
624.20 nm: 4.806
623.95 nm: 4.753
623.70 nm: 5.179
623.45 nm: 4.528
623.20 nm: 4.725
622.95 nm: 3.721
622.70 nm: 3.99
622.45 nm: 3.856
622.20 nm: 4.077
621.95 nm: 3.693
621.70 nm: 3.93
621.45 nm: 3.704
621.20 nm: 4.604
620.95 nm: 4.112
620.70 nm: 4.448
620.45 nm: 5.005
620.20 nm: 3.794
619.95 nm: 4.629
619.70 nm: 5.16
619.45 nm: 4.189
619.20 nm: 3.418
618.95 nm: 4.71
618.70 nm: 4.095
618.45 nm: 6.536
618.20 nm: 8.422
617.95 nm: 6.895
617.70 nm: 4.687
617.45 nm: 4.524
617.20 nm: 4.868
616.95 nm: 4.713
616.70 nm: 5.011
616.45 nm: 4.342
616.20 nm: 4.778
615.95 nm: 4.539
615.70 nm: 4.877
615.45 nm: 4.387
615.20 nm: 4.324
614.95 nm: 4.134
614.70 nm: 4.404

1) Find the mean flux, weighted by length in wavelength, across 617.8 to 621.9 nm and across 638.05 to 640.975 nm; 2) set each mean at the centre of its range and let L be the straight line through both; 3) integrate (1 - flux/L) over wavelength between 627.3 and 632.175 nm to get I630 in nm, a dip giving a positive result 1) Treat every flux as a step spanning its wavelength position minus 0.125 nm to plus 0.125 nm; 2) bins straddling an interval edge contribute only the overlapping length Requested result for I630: 0.41 nm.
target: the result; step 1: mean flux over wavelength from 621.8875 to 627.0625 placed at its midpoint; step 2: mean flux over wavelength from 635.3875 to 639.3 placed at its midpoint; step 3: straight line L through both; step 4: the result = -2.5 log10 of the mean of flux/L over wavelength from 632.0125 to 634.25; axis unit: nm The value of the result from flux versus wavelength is 0.06 mag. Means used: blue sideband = 4.31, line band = 4.09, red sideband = 4.33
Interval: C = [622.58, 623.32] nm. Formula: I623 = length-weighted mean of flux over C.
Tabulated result 4.14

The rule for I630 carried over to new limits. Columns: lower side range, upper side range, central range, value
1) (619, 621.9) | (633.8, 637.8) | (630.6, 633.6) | 0.19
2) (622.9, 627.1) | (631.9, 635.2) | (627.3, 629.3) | 0.04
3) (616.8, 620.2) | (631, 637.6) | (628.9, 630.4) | 0.06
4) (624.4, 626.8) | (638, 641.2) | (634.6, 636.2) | 0.03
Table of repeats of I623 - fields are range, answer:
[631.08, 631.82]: 4.09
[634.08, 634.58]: 4.19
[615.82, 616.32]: 4.66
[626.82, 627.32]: 4.43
